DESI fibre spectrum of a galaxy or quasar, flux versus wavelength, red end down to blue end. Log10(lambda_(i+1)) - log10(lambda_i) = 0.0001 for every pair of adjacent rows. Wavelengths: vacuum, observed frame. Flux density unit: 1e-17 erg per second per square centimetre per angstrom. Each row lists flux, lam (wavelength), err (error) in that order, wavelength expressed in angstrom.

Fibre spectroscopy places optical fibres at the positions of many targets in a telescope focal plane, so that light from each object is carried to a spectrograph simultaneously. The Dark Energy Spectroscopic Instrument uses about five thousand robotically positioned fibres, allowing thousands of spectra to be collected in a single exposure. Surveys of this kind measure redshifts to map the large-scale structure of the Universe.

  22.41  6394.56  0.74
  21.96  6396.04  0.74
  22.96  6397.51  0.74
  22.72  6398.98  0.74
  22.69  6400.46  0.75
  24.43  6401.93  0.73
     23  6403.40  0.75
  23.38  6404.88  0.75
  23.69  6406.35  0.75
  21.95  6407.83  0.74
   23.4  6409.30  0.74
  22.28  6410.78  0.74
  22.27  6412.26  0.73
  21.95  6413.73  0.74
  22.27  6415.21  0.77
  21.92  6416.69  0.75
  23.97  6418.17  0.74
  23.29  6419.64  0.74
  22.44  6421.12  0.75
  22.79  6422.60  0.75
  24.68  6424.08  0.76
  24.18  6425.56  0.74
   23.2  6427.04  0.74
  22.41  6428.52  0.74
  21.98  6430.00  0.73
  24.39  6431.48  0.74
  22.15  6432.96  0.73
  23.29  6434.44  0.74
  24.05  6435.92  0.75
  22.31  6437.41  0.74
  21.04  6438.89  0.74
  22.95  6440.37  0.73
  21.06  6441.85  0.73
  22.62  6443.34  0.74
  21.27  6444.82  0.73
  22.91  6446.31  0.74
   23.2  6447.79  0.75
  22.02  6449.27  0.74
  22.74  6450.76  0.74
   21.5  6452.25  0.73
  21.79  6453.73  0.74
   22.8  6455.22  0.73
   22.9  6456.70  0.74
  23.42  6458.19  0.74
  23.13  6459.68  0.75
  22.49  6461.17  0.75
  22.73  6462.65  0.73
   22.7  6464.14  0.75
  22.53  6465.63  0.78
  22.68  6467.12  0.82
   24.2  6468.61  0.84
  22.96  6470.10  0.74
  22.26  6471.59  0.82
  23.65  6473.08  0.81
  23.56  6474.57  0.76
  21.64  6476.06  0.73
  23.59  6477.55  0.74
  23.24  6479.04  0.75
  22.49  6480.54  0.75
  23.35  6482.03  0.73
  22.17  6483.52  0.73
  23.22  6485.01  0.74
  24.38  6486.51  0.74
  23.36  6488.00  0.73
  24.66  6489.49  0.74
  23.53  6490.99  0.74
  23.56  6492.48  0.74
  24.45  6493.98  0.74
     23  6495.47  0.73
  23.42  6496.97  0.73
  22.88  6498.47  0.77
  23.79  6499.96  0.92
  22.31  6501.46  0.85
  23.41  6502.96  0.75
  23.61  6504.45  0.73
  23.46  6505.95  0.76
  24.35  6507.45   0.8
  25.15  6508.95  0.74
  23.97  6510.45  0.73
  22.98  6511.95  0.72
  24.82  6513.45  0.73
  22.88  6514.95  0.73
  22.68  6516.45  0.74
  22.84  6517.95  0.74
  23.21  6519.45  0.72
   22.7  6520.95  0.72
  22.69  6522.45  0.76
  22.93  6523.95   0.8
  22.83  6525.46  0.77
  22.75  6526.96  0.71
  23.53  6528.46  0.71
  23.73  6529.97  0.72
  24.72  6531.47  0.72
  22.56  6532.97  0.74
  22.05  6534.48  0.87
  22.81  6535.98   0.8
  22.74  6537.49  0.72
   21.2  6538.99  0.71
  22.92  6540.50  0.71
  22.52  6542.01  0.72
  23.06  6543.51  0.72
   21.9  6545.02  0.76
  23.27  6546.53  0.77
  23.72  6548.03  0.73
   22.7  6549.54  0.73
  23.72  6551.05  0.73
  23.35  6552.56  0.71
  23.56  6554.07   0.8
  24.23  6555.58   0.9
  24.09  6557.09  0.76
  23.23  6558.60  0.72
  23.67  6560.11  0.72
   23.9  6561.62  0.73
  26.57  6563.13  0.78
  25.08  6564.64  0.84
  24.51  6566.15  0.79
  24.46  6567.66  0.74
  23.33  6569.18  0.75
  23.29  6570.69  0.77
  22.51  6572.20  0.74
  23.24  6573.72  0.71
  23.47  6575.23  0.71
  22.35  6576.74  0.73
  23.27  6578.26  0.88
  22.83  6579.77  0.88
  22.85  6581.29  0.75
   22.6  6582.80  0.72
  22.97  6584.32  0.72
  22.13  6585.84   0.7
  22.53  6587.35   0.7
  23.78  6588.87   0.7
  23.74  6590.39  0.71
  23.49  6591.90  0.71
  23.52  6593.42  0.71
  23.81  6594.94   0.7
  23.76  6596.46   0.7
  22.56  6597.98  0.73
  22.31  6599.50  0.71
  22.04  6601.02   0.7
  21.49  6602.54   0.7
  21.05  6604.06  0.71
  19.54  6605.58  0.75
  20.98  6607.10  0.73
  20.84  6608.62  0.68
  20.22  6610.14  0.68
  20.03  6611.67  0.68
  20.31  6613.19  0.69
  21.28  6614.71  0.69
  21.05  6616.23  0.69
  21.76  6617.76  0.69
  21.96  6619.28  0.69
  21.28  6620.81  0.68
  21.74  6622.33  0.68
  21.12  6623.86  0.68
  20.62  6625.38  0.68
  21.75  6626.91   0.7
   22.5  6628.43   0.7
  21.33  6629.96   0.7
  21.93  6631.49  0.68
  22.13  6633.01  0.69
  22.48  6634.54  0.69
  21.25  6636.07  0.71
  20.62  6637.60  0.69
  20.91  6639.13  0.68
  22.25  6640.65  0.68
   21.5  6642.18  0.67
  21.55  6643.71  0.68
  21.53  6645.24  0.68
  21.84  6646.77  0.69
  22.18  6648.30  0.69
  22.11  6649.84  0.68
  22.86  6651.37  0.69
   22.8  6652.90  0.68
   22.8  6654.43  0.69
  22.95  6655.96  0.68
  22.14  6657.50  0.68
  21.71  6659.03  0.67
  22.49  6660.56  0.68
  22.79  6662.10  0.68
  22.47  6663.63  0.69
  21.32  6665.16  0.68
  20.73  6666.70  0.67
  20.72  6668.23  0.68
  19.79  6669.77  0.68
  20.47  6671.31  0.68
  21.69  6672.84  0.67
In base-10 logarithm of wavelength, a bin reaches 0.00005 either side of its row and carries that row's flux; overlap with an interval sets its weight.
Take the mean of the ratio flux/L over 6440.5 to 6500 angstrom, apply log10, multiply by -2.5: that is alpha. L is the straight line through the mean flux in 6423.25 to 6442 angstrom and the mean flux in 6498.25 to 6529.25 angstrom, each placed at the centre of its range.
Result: 0.01 mag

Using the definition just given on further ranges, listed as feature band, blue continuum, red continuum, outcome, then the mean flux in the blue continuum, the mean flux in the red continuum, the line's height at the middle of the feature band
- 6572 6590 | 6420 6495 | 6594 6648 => -0.05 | 22.9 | 21.5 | 21.9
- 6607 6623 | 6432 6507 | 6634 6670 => 0.05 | 22.9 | 21.9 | 22.1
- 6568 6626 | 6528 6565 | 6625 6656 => 0.02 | 23.4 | 21.9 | 22.6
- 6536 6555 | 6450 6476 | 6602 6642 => -0.04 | 22.8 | 21.3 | 22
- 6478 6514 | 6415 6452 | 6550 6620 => -0.04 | 22.8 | 22.8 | 22.8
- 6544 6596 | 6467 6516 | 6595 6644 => -0.06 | 23.4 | 21.5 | 22.2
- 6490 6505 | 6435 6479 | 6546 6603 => -0.02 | 22.7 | 23.4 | 22.9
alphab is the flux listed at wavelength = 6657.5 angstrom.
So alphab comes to 22.14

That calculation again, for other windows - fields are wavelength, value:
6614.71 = 21.28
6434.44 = 23.29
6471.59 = 22.26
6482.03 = 23.35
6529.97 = 23.73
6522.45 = 22.69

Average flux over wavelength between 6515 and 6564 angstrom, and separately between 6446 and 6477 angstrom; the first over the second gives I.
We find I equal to 1.0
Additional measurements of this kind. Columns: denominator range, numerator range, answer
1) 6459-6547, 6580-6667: 0.95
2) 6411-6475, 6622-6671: 0.96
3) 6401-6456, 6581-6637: 0.96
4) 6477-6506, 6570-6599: 0.99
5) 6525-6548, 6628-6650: 0.95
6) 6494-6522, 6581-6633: 0.93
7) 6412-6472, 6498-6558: 1.02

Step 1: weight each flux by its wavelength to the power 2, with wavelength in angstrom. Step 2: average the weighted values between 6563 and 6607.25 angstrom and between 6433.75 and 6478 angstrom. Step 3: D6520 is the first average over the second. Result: 1.1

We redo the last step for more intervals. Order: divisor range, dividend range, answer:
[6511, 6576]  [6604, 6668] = 0.95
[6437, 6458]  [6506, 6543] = 1.07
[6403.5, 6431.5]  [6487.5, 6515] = 1.06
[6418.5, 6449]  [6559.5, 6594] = 1.08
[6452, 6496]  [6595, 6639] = 0.97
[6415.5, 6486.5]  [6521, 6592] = 1.05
